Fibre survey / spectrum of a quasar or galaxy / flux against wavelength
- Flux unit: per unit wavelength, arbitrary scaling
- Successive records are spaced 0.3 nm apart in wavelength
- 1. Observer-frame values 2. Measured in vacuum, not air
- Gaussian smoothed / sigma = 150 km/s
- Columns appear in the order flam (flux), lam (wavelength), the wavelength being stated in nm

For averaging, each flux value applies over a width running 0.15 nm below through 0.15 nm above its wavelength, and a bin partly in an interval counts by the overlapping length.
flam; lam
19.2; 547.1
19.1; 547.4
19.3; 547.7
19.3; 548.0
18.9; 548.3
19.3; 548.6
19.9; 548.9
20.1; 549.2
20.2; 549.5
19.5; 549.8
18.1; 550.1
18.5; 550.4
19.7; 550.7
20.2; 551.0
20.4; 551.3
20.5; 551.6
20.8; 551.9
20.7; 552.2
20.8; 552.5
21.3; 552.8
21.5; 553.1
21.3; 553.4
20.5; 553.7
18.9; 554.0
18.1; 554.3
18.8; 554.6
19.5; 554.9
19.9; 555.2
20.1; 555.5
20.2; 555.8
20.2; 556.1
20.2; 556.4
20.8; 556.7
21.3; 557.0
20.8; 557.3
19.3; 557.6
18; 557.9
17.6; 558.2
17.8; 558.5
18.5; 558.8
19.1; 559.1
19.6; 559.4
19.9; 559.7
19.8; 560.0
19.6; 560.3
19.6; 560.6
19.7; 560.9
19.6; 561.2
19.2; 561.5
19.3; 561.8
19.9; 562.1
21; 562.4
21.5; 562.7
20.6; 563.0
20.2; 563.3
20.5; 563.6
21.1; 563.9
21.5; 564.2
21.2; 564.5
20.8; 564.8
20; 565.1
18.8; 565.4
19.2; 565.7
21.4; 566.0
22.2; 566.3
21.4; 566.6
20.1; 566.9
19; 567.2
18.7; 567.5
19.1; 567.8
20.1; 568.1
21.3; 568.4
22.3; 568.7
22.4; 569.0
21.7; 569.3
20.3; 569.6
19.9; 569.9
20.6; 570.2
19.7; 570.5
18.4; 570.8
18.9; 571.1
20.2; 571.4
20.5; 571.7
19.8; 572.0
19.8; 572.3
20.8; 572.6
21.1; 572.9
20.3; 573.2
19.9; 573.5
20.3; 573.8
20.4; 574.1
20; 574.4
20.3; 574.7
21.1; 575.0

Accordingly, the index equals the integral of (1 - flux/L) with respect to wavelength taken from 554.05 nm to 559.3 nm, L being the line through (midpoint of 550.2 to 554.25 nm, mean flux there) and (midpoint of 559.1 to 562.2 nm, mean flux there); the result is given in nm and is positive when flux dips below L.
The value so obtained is 0.14 nm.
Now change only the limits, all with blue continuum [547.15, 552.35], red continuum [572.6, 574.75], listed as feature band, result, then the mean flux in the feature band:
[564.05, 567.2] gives -0.071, 20.6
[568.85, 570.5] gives -0.050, 20.9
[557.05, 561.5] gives 0.154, 19.3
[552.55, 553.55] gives -0.078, 21.3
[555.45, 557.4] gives -0.065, 20.5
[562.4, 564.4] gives -0.085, 20.9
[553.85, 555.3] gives 0.058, 19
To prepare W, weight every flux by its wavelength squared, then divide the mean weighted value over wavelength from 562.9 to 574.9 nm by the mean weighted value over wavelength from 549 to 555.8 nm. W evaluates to 1.08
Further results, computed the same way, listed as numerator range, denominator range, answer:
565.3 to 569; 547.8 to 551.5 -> 1.11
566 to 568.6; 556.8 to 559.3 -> 1.10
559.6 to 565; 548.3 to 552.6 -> 1.07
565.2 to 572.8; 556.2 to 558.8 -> 1.09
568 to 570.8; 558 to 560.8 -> 1.13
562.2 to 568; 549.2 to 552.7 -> 1.08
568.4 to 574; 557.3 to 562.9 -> 1.09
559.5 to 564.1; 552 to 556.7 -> 1.02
